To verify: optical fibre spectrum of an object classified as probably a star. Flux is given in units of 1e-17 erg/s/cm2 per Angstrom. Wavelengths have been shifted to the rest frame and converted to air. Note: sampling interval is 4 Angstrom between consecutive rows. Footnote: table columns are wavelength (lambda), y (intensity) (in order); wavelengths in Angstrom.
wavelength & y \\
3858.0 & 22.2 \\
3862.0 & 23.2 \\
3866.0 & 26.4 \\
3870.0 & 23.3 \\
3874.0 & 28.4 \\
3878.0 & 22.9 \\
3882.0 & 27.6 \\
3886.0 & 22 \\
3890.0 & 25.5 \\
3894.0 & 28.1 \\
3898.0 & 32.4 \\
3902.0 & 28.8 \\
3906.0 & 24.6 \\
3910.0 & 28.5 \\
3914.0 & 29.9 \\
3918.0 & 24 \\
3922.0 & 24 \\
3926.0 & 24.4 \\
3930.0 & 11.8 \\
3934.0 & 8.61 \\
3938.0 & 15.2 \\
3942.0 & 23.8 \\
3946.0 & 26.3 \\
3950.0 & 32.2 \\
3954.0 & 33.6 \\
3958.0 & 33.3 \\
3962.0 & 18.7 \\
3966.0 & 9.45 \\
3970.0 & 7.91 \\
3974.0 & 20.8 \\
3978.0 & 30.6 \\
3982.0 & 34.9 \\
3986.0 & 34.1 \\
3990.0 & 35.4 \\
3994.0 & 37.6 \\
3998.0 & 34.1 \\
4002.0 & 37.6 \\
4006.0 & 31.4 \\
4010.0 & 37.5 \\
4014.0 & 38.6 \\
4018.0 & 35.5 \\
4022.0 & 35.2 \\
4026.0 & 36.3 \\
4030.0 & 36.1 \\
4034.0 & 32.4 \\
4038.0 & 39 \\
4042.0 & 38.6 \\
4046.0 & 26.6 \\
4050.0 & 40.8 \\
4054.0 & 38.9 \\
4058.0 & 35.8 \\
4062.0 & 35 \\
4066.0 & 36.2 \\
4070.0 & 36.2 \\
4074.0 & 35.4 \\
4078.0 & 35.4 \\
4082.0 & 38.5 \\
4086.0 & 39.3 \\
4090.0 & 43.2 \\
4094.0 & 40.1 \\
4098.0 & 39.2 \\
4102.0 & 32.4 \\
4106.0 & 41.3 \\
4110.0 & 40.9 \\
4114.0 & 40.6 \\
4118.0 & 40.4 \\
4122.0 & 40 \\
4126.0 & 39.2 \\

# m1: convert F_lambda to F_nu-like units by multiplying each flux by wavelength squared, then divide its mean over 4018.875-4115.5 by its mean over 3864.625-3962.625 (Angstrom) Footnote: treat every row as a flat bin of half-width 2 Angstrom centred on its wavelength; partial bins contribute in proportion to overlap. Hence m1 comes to 1.6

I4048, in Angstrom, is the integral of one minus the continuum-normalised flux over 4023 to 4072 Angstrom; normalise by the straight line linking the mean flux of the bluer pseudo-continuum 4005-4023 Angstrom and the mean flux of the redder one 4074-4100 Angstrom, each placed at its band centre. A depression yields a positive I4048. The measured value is 1.8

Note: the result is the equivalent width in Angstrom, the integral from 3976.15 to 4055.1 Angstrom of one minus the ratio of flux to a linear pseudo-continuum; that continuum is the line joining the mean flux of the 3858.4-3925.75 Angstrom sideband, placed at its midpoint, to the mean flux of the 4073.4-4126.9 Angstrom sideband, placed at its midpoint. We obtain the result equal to -4.1 Angstrom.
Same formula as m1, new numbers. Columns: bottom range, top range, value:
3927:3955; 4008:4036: 1.75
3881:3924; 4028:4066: 1.44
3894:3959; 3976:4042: 1.48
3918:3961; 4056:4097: 1.73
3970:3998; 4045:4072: 1.22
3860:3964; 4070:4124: 1.71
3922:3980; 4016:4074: 1.77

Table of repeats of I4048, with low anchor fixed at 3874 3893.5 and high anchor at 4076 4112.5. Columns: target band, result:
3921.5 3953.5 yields 8.4 Angstrom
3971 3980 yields 2.2 Angstrom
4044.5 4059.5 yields 0.2 Angstrom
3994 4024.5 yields -2.2 Angstrom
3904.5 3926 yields 0.9 Angstrom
